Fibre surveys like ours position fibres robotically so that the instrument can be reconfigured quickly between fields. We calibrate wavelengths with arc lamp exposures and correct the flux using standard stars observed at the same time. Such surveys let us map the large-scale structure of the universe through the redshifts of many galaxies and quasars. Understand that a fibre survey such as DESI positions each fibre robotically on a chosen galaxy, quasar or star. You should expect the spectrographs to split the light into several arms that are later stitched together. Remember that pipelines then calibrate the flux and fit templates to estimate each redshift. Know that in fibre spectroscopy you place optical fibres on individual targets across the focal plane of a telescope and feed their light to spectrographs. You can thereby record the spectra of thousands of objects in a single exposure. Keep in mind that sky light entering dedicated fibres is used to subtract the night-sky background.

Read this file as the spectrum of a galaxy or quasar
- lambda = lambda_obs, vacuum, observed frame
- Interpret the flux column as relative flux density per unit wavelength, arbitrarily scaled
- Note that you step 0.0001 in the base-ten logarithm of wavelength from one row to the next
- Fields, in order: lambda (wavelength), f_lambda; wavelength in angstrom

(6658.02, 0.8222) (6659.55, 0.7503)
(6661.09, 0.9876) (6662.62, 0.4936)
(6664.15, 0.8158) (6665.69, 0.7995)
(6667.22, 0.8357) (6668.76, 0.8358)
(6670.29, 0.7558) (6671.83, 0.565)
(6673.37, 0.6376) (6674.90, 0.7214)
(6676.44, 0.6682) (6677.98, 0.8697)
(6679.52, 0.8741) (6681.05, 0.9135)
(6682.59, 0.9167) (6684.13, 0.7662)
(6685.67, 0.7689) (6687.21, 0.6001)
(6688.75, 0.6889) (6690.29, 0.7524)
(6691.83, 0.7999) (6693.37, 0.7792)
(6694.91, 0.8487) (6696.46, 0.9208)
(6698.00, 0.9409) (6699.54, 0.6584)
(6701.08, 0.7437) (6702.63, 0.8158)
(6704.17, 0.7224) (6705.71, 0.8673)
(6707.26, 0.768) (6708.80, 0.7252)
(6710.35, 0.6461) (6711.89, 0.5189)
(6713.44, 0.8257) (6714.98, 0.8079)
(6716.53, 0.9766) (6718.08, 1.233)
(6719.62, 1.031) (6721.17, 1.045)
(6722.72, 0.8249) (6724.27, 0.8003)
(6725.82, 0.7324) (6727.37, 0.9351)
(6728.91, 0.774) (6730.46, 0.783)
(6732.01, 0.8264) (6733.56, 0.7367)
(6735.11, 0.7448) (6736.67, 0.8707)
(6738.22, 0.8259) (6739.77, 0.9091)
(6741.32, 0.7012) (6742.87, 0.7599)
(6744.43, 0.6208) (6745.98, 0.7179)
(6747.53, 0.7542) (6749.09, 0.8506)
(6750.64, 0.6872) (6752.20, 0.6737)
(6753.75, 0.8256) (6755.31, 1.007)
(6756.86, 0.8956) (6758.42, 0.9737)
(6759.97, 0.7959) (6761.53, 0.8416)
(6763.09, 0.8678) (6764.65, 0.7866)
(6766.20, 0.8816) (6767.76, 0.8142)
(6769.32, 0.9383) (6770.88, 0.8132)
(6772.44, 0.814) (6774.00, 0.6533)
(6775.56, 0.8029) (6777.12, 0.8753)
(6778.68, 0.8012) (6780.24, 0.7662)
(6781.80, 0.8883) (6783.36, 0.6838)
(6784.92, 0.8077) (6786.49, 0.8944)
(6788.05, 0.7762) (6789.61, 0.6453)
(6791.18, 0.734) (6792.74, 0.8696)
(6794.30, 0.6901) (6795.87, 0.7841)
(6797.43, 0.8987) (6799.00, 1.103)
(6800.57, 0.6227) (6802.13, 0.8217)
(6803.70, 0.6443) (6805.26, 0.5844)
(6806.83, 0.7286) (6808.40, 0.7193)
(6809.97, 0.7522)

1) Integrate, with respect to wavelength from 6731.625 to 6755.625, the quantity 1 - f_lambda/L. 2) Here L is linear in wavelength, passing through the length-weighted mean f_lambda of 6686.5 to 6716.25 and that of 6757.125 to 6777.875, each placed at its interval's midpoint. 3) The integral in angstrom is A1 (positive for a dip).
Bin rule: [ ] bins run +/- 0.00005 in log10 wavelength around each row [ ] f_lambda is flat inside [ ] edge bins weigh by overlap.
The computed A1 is 1.0 angstrom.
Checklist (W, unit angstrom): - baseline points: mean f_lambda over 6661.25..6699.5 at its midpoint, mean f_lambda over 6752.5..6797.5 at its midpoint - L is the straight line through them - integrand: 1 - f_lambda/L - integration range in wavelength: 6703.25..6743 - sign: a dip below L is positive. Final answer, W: -1.4 angstrom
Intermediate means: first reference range 0.775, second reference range 0.819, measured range 0.824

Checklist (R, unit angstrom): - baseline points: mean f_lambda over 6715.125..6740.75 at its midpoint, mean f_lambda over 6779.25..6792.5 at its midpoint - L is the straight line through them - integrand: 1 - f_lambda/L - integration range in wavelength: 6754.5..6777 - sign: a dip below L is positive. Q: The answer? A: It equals -1.0 angstrom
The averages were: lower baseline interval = 0.875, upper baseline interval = 0.779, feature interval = 0.85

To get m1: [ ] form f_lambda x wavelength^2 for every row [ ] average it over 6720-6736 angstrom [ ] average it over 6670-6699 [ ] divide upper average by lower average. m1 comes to 1.1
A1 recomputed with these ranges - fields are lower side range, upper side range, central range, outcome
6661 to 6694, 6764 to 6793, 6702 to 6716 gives 0.5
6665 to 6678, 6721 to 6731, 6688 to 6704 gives -0.3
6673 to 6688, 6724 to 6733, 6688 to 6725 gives -1.3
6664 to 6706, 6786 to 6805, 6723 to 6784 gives -1.9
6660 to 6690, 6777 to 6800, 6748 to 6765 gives -0.8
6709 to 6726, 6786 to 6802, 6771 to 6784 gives 0.4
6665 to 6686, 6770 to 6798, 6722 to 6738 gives -0.4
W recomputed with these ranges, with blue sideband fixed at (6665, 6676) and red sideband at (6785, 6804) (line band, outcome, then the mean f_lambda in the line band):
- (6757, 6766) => -0.9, 0.858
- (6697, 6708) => -0.6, 0.791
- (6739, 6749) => 0.2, 0.751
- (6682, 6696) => -0.5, 0.77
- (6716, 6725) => -2.7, 0.986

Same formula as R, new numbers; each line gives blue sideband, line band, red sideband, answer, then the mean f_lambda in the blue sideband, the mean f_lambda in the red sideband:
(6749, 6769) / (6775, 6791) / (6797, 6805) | 0.50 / 0.841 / 0.799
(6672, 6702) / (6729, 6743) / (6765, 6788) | 0.04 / 0.778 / 0.815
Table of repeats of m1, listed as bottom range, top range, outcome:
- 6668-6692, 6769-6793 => 1.08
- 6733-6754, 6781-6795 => 1.03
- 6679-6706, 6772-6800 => 1.04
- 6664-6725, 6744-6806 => 1.02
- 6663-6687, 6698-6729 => 1.08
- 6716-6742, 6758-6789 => 0.96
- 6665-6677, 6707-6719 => 1.14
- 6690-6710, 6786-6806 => 1.00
